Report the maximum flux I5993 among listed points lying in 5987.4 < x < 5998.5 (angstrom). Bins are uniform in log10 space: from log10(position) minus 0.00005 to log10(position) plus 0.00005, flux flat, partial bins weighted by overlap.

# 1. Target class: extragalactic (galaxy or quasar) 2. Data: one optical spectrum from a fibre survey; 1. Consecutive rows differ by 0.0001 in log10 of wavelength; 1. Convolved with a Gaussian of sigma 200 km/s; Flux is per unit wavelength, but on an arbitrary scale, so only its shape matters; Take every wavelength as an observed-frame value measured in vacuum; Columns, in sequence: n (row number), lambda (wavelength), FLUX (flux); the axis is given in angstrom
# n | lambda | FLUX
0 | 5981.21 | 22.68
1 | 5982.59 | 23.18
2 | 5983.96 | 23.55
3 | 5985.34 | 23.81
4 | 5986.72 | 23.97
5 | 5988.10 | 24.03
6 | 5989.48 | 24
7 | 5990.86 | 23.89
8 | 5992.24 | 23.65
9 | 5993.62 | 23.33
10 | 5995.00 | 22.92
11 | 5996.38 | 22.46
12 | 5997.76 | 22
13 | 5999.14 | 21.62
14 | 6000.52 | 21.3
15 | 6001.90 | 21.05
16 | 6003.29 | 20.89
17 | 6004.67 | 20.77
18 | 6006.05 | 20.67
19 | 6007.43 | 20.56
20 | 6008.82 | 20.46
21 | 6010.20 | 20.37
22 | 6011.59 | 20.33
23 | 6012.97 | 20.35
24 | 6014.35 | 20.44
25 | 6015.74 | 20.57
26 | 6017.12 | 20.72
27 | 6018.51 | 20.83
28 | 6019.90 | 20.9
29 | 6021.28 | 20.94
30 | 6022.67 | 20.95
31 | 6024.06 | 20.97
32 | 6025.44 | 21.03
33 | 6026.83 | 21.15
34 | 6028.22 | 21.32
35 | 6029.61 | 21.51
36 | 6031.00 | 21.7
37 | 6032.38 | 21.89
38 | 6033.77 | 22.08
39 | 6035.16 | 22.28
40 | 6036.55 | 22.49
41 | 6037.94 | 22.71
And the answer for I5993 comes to 24.03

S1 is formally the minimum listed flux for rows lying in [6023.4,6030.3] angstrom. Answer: 20.97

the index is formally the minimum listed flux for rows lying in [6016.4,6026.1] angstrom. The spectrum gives 20.72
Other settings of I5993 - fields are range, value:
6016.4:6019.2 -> 20.83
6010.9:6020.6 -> 20.9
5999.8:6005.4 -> 21.3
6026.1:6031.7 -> 21.7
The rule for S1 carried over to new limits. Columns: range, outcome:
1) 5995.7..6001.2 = 21.3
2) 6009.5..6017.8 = 20.33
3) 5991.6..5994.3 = 23.33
